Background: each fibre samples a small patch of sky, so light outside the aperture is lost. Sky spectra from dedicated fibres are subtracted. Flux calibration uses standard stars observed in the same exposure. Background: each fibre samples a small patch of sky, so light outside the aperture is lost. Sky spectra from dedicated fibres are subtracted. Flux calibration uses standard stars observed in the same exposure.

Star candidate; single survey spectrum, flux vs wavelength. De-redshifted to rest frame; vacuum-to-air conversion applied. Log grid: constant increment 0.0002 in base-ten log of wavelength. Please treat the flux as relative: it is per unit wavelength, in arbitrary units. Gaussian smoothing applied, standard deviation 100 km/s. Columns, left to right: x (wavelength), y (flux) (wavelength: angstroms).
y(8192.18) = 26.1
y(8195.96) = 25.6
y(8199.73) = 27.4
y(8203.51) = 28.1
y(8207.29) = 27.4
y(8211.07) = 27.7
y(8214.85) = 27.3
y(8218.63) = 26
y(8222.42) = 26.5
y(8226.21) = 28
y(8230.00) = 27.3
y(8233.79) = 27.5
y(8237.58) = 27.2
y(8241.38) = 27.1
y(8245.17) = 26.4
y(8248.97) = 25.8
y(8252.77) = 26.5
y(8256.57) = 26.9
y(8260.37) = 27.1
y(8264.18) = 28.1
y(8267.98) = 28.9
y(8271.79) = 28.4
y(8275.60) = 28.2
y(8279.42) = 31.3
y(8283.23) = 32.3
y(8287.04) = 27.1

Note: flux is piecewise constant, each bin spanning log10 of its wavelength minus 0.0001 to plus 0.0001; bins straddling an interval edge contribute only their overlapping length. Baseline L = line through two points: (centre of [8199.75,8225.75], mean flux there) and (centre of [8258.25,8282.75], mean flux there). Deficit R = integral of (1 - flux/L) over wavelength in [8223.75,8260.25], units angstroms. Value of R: 1.41 angstroms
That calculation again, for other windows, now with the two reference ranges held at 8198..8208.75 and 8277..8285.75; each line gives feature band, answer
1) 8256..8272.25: 1.4 angstroms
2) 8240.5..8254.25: 1.5 angstroms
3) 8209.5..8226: 0.8 angstroms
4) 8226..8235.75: 0.5 angstroms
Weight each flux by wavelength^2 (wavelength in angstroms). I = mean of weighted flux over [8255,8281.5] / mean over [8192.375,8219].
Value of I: 1.07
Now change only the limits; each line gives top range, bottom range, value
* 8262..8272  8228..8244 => 1.05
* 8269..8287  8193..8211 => 1.12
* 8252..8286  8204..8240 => 1.06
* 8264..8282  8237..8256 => 1.11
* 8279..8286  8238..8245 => 1.18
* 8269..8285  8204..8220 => 1.12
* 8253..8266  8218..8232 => 1.02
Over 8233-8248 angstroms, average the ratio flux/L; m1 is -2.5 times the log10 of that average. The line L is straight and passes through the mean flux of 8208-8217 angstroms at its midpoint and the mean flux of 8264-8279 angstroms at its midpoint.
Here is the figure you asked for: 0.04 mag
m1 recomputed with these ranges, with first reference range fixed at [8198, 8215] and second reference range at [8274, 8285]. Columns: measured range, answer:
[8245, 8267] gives 0.11 mag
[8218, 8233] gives 0.05 mag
